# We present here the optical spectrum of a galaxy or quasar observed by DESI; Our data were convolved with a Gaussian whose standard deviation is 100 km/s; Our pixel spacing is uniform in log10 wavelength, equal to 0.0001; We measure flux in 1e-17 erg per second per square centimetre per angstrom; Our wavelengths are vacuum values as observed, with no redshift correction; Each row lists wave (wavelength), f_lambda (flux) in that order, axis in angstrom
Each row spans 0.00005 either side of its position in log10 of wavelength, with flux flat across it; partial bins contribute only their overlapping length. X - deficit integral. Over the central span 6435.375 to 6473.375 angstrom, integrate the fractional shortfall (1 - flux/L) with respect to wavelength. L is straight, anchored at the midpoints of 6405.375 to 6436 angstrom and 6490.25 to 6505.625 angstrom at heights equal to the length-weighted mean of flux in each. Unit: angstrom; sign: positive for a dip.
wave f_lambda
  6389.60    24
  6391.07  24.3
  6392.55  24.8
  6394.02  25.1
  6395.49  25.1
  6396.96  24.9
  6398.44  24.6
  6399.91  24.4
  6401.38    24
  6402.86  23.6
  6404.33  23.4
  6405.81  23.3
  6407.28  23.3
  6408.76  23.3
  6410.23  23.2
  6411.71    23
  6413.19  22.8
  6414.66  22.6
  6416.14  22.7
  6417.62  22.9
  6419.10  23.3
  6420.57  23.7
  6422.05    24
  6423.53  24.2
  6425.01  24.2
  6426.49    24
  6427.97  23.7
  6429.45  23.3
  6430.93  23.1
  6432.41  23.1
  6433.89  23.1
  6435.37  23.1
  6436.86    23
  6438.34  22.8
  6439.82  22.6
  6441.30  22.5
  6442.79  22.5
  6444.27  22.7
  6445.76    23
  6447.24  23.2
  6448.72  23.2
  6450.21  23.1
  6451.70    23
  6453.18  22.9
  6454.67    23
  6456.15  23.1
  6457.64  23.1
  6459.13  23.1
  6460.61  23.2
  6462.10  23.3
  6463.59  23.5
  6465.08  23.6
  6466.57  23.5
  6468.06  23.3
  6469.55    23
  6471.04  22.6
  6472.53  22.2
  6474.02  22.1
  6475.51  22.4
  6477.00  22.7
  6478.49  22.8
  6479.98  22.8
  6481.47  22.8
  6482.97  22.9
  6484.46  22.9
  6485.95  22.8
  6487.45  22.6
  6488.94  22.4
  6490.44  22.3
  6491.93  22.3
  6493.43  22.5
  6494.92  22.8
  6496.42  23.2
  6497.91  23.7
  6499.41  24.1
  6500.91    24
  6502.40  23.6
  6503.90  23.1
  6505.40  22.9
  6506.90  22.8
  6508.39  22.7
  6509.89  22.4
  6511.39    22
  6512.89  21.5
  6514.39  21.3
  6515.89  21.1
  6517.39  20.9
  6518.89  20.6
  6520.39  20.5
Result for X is 0.44 angstrom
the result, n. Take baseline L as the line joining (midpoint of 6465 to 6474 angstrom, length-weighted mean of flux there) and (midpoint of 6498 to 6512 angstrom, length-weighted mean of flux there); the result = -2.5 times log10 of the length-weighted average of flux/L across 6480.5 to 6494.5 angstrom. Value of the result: 0.02 mag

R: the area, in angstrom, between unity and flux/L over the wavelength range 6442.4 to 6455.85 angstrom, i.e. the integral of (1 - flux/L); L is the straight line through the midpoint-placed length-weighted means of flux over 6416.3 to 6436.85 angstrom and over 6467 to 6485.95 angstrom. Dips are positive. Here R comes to 0.1 angstrom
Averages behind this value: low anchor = 23.5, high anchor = 22.7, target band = 23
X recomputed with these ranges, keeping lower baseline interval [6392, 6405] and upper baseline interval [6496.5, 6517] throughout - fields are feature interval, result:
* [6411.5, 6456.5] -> 1.37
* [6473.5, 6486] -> 0.24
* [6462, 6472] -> 0.05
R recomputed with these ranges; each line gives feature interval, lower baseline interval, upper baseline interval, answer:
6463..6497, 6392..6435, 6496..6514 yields 0.6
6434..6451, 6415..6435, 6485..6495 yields 0.2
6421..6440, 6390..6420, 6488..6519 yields 0.0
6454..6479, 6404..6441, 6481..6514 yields 0.0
